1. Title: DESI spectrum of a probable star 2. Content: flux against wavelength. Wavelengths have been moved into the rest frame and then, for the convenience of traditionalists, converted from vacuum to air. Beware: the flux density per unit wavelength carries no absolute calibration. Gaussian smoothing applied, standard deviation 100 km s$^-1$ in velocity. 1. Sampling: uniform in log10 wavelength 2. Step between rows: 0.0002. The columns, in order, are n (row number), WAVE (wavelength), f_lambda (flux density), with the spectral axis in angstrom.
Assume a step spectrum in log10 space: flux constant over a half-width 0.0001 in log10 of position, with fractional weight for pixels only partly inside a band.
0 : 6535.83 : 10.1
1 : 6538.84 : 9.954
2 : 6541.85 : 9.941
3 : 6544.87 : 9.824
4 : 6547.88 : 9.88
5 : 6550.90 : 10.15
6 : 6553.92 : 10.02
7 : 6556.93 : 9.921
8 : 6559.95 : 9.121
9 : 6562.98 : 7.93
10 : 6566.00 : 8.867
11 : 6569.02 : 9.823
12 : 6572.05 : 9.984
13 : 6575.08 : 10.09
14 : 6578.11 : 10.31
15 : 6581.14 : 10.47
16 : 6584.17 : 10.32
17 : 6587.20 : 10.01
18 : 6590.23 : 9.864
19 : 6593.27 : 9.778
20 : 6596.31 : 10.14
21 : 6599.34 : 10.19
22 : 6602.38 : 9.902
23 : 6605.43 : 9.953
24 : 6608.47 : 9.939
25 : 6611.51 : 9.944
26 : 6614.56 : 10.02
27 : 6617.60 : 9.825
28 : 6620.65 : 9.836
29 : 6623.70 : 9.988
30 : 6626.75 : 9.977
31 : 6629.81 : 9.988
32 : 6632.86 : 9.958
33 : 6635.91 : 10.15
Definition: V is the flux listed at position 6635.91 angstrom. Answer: 10.15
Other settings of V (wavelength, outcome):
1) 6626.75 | 9.977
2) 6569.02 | 9.823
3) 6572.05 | 9.984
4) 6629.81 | 9.988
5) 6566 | 8.867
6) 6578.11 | 10.31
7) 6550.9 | 10.15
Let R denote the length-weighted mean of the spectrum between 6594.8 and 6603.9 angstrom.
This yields 10.1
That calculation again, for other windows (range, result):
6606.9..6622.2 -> 9.92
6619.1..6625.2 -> 9.91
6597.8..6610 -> 10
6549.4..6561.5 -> 9.8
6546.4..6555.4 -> 10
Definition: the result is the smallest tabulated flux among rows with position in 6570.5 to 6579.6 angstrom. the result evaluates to 9.984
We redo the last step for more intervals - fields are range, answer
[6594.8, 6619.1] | 9.825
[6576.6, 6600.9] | 9.778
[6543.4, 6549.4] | 9.824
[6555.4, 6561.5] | 9.121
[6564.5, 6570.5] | 8.867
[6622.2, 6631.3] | 9.977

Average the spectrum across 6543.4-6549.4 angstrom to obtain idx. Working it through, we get 9.85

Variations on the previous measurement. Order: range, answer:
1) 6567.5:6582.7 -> 10.1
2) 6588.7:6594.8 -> 9.82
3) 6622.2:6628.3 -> 9.97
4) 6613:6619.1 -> 9.93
